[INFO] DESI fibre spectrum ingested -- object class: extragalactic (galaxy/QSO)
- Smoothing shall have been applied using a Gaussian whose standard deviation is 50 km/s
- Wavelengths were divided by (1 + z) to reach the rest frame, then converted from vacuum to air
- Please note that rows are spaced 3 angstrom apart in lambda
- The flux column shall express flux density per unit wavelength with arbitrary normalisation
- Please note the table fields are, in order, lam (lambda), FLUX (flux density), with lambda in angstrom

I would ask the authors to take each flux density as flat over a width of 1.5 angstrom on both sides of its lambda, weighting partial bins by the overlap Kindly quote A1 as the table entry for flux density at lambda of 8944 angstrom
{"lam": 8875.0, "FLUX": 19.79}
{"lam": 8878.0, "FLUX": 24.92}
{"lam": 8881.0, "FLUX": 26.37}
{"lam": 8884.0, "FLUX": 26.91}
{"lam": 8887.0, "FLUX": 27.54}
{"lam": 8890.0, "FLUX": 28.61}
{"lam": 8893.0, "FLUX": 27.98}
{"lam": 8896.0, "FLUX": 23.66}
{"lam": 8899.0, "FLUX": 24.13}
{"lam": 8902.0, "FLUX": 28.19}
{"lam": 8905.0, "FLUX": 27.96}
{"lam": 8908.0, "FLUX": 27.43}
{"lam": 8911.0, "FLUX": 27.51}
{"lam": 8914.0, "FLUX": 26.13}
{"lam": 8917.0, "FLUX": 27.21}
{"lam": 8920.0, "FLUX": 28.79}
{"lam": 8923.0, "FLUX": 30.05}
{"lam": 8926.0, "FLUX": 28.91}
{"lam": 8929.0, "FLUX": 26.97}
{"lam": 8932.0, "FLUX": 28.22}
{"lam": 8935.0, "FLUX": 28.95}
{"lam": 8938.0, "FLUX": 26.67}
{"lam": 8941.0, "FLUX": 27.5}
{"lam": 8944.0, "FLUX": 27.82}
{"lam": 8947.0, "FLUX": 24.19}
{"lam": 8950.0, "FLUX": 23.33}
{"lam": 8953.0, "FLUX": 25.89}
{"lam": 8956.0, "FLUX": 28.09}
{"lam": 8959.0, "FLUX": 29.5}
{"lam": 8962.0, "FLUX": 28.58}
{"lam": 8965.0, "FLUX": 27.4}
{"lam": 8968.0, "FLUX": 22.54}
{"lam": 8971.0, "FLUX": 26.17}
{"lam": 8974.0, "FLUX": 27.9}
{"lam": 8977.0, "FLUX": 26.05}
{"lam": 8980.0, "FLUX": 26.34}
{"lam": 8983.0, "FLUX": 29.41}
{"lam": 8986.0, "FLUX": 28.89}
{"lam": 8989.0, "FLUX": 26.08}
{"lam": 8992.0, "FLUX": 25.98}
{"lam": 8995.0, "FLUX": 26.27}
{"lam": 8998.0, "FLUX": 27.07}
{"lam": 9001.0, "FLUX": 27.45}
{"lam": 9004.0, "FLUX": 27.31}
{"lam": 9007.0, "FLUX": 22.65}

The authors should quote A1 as 27.82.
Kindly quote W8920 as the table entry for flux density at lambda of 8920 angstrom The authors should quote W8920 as 28.79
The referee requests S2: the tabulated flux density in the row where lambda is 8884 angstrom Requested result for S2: 26.91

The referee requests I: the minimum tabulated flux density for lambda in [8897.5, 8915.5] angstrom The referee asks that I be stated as 24.13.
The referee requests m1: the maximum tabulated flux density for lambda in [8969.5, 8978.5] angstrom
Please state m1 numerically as 27.9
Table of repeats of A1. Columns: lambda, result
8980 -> 26.34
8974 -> 27.9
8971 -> 26.17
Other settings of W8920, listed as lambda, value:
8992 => 25.98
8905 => 27.96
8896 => 23.66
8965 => 27.4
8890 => 28.61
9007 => 22.65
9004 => 27.31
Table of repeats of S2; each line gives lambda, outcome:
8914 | 26.13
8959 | 29.5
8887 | 27.54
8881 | 26.37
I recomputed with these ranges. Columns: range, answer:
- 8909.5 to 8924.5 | 26.13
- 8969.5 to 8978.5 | 26.05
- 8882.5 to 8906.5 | 23.66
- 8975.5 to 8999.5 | 25.98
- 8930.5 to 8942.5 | 26.67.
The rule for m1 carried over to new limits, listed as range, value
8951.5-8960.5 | 29.5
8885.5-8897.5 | 28.61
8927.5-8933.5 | 28.22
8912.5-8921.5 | 28.79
